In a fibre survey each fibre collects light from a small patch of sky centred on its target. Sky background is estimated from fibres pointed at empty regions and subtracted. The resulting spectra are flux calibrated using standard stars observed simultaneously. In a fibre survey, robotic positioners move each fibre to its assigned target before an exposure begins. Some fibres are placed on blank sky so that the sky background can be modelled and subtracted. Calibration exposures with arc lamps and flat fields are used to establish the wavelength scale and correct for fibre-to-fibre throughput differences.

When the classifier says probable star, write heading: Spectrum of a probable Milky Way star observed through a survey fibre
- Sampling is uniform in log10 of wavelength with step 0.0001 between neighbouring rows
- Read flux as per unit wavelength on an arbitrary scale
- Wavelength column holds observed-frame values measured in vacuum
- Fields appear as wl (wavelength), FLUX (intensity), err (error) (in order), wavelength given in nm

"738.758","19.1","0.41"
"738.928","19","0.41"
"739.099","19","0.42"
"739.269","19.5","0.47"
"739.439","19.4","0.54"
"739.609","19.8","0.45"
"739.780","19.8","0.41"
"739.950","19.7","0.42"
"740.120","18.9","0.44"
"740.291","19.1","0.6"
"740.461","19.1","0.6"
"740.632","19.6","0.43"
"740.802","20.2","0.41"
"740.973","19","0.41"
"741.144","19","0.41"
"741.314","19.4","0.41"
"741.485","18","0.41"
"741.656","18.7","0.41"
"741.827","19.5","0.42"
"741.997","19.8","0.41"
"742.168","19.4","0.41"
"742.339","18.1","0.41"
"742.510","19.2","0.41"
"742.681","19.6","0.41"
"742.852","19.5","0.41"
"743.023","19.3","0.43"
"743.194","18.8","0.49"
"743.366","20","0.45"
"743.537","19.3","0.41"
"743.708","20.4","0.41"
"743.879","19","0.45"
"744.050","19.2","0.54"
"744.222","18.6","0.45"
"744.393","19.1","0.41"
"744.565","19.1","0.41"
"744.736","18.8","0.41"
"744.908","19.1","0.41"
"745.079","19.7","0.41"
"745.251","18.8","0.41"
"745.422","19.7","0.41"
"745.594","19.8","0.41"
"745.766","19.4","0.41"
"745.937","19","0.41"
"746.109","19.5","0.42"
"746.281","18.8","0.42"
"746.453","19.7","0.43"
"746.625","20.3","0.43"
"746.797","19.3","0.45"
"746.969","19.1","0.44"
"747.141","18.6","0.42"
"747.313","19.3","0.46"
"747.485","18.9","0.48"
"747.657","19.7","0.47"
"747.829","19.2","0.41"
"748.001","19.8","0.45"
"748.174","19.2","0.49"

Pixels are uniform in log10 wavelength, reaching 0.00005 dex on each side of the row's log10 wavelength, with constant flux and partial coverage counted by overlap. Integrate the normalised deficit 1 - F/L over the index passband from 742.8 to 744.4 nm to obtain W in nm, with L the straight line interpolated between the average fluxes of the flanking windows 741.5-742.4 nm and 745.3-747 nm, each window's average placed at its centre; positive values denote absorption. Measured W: -0.01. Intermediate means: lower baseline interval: 19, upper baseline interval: 19.5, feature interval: 19.3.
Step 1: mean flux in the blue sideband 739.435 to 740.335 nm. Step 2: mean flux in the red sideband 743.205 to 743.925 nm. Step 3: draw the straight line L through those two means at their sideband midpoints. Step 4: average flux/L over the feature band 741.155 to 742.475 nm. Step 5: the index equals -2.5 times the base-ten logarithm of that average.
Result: 0.03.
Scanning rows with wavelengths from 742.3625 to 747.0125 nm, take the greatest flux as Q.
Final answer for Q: 20.4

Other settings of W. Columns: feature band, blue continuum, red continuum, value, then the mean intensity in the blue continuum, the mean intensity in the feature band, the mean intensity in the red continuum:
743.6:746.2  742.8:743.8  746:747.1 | 0.03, 19.5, 19.3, 19.4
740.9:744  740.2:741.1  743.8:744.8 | -0.01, 19.4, 19.2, 19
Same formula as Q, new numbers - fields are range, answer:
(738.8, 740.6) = 19.8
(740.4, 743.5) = 20.2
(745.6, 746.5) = 19.7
